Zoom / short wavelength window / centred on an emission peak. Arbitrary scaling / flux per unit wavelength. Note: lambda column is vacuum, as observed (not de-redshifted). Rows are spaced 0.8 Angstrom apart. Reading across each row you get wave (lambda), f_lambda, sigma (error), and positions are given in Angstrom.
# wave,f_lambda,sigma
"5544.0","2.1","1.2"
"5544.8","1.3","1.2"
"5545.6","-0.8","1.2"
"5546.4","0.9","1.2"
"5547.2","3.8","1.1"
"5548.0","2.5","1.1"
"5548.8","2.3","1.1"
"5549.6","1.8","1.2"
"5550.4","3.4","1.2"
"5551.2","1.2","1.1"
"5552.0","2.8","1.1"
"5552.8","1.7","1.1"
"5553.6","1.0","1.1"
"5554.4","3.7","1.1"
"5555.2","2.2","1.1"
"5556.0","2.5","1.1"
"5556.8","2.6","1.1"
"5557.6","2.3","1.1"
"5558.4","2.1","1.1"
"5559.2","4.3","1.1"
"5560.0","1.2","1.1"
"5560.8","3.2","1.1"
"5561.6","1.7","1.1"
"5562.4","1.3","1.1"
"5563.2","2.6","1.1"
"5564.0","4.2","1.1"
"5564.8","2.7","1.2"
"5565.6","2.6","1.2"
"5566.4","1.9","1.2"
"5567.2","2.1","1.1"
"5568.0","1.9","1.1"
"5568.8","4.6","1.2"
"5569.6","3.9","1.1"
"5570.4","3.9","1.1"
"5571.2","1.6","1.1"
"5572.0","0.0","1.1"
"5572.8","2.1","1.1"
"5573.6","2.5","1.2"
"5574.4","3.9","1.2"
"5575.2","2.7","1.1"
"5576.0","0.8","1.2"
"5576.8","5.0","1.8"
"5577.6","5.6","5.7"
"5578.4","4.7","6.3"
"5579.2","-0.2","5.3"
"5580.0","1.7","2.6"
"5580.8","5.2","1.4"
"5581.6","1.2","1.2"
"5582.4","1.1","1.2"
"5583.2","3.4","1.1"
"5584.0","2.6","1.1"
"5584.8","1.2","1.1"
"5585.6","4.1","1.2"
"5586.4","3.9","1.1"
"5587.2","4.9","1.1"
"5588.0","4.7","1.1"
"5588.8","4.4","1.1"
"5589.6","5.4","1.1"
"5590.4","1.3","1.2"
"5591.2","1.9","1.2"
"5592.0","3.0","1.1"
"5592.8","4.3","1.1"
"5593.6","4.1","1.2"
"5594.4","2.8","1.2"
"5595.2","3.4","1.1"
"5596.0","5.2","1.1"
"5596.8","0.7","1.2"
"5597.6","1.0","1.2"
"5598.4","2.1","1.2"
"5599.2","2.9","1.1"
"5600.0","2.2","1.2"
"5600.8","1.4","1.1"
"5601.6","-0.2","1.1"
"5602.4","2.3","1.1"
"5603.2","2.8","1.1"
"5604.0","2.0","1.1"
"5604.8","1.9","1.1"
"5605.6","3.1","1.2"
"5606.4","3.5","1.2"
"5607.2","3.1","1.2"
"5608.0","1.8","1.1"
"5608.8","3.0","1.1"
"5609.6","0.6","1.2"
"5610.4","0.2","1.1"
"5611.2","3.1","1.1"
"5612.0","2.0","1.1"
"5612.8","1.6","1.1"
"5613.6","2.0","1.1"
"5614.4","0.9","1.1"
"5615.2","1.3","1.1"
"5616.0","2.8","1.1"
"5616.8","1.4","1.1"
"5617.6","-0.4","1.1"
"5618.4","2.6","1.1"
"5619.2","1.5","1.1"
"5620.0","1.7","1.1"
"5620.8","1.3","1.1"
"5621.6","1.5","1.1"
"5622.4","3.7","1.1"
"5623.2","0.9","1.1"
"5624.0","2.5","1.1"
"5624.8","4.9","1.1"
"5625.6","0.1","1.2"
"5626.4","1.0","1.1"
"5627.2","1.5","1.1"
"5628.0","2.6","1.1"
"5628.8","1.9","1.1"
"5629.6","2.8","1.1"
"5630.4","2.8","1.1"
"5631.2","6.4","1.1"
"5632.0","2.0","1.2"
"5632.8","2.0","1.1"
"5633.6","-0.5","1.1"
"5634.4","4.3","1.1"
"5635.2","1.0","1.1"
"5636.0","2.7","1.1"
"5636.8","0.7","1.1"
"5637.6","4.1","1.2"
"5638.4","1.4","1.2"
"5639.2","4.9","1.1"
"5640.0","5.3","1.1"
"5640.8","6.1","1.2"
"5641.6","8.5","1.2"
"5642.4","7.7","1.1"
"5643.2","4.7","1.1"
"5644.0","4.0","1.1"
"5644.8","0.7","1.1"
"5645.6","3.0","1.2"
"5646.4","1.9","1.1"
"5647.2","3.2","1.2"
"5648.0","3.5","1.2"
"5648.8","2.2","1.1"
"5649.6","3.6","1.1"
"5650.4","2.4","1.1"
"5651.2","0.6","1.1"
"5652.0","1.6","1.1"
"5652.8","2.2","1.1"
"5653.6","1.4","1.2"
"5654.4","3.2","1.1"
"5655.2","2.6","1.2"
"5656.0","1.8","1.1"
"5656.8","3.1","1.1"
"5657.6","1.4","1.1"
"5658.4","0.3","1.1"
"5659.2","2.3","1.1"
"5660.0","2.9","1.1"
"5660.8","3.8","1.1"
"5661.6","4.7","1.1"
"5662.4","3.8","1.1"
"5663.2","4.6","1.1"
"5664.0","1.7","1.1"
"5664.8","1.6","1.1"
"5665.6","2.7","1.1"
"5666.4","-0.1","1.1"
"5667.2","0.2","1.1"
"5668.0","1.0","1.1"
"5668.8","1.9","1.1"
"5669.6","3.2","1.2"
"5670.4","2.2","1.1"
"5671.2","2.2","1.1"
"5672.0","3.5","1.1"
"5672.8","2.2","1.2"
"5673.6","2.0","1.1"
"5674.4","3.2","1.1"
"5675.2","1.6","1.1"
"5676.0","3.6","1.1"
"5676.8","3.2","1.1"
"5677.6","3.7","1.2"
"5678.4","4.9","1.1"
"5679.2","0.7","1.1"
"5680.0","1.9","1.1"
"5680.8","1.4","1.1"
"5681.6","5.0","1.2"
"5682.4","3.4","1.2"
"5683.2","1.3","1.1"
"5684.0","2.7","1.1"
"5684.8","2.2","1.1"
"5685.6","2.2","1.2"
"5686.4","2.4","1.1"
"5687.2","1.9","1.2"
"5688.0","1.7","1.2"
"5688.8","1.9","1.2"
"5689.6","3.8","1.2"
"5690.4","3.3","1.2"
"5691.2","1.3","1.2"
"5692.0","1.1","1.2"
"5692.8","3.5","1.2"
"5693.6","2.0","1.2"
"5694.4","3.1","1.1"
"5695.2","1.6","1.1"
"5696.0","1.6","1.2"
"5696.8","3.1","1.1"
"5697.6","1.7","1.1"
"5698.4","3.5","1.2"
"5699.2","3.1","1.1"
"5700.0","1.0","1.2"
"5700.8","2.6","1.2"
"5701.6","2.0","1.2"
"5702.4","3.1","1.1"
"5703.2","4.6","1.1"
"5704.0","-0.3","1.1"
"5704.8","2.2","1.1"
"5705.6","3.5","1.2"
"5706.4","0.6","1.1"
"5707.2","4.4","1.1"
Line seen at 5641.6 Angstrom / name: [O III] 5007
